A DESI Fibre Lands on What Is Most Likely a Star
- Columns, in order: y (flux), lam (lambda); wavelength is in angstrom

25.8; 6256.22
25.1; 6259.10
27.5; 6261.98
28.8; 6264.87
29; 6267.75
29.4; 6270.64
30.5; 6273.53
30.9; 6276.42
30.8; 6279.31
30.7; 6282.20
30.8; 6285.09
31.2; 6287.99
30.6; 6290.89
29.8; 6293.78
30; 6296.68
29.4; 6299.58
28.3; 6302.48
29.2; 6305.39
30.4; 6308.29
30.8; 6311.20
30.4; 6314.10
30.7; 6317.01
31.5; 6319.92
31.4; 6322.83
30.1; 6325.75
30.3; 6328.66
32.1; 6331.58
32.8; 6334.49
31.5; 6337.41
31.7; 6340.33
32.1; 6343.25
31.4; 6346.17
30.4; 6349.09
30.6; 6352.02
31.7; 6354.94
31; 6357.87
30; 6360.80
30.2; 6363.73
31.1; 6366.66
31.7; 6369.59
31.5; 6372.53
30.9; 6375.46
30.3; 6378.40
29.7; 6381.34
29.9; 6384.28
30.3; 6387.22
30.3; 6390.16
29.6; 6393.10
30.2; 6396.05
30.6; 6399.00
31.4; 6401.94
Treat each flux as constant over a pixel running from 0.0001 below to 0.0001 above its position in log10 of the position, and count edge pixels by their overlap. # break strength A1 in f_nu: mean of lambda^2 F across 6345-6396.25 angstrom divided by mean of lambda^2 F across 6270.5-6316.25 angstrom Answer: 1.04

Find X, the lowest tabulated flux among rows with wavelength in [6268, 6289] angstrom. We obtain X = 29.4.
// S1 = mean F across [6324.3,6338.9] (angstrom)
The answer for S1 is 31.4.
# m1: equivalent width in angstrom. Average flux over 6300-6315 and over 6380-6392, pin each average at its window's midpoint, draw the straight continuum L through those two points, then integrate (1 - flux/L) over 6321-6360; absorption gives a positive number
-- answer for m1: -1.8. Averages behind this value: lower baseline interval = 29.8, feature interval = 31.3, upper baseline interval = 30.1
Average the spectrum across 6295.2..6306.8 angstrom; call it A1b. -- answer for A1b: 29.2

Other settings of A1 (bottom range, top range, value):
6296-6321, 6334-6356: 1.06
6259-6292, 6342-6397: 1.06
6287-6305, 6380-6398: 1.04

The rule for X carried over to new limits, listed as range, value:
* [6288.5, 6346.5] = 28.3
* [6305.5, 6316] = 30.4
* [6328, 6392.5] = 29.7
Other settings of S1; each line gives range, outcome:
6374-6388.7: 30.2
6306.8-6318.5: 30.6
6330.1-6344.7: 32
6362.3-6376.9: 31.1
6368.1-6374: 31.6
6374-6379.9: 30.6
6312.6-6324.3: 31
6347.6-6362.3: 30.7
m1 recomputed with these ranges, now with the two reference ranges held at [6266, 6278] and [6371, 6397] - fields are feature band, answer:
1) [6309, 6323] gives -0.4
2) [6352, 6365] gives -0.2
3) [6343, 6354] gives -0.3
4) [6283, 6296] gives -0.3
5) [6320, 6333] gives -0.4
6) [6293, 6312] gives 0.2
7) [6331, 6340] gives -0.6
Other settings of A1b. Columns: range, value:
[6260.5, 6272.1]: 28.7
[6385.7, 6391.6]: 30.3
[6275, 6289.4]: 30.9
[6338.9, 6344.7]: 31.9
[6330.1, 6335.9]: 32.4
